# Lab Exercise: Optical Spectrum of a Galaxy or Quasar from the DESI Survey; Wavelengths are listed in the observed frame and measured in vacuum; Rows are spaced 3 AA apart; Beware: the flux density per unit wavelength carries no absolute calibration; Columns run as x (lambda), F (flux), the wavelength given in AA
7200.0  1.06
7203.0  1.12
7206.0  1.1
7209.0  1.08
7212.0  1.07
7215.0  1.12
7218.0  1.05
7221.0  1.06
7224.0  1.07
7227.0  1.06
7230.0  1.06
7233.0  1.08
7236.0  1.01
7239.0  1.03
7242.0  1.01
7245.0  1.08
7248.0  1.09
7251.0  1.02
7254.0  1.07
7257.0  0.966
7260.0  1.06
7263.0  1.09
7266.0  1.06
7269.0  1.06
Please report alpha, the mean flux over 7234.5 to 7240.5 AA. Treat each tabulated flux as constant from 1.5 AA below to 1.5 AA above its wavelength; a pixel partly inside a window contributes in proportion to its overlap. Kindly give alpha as 1.02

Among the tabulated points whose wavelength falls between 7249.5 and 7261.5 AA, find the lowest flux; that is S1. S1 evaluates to 0.966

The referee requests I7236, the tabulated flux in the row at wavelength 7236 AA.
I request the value 1.01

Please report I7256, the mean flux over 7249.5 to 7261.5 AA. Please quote 1.03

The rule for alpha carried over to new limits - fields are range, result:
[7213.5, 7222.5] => 1.08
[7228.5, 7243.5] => 1.04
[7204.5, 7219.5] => 1.08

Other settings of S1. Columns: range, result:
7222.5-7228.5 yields 1.06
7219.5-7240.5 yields 1.01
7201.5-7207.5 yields 1.1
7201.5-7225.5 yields 1.05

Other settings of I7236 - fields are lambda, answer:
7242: 1.01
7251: 1.02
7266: 1.06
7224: 1.07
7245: 1.08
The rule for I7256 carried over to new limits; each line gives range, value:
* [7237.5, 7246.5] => 1.04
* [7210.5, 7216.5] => 1.09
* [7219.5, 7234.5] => 1.07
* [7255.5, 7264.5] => 1.04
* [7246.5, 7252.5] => 1.05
